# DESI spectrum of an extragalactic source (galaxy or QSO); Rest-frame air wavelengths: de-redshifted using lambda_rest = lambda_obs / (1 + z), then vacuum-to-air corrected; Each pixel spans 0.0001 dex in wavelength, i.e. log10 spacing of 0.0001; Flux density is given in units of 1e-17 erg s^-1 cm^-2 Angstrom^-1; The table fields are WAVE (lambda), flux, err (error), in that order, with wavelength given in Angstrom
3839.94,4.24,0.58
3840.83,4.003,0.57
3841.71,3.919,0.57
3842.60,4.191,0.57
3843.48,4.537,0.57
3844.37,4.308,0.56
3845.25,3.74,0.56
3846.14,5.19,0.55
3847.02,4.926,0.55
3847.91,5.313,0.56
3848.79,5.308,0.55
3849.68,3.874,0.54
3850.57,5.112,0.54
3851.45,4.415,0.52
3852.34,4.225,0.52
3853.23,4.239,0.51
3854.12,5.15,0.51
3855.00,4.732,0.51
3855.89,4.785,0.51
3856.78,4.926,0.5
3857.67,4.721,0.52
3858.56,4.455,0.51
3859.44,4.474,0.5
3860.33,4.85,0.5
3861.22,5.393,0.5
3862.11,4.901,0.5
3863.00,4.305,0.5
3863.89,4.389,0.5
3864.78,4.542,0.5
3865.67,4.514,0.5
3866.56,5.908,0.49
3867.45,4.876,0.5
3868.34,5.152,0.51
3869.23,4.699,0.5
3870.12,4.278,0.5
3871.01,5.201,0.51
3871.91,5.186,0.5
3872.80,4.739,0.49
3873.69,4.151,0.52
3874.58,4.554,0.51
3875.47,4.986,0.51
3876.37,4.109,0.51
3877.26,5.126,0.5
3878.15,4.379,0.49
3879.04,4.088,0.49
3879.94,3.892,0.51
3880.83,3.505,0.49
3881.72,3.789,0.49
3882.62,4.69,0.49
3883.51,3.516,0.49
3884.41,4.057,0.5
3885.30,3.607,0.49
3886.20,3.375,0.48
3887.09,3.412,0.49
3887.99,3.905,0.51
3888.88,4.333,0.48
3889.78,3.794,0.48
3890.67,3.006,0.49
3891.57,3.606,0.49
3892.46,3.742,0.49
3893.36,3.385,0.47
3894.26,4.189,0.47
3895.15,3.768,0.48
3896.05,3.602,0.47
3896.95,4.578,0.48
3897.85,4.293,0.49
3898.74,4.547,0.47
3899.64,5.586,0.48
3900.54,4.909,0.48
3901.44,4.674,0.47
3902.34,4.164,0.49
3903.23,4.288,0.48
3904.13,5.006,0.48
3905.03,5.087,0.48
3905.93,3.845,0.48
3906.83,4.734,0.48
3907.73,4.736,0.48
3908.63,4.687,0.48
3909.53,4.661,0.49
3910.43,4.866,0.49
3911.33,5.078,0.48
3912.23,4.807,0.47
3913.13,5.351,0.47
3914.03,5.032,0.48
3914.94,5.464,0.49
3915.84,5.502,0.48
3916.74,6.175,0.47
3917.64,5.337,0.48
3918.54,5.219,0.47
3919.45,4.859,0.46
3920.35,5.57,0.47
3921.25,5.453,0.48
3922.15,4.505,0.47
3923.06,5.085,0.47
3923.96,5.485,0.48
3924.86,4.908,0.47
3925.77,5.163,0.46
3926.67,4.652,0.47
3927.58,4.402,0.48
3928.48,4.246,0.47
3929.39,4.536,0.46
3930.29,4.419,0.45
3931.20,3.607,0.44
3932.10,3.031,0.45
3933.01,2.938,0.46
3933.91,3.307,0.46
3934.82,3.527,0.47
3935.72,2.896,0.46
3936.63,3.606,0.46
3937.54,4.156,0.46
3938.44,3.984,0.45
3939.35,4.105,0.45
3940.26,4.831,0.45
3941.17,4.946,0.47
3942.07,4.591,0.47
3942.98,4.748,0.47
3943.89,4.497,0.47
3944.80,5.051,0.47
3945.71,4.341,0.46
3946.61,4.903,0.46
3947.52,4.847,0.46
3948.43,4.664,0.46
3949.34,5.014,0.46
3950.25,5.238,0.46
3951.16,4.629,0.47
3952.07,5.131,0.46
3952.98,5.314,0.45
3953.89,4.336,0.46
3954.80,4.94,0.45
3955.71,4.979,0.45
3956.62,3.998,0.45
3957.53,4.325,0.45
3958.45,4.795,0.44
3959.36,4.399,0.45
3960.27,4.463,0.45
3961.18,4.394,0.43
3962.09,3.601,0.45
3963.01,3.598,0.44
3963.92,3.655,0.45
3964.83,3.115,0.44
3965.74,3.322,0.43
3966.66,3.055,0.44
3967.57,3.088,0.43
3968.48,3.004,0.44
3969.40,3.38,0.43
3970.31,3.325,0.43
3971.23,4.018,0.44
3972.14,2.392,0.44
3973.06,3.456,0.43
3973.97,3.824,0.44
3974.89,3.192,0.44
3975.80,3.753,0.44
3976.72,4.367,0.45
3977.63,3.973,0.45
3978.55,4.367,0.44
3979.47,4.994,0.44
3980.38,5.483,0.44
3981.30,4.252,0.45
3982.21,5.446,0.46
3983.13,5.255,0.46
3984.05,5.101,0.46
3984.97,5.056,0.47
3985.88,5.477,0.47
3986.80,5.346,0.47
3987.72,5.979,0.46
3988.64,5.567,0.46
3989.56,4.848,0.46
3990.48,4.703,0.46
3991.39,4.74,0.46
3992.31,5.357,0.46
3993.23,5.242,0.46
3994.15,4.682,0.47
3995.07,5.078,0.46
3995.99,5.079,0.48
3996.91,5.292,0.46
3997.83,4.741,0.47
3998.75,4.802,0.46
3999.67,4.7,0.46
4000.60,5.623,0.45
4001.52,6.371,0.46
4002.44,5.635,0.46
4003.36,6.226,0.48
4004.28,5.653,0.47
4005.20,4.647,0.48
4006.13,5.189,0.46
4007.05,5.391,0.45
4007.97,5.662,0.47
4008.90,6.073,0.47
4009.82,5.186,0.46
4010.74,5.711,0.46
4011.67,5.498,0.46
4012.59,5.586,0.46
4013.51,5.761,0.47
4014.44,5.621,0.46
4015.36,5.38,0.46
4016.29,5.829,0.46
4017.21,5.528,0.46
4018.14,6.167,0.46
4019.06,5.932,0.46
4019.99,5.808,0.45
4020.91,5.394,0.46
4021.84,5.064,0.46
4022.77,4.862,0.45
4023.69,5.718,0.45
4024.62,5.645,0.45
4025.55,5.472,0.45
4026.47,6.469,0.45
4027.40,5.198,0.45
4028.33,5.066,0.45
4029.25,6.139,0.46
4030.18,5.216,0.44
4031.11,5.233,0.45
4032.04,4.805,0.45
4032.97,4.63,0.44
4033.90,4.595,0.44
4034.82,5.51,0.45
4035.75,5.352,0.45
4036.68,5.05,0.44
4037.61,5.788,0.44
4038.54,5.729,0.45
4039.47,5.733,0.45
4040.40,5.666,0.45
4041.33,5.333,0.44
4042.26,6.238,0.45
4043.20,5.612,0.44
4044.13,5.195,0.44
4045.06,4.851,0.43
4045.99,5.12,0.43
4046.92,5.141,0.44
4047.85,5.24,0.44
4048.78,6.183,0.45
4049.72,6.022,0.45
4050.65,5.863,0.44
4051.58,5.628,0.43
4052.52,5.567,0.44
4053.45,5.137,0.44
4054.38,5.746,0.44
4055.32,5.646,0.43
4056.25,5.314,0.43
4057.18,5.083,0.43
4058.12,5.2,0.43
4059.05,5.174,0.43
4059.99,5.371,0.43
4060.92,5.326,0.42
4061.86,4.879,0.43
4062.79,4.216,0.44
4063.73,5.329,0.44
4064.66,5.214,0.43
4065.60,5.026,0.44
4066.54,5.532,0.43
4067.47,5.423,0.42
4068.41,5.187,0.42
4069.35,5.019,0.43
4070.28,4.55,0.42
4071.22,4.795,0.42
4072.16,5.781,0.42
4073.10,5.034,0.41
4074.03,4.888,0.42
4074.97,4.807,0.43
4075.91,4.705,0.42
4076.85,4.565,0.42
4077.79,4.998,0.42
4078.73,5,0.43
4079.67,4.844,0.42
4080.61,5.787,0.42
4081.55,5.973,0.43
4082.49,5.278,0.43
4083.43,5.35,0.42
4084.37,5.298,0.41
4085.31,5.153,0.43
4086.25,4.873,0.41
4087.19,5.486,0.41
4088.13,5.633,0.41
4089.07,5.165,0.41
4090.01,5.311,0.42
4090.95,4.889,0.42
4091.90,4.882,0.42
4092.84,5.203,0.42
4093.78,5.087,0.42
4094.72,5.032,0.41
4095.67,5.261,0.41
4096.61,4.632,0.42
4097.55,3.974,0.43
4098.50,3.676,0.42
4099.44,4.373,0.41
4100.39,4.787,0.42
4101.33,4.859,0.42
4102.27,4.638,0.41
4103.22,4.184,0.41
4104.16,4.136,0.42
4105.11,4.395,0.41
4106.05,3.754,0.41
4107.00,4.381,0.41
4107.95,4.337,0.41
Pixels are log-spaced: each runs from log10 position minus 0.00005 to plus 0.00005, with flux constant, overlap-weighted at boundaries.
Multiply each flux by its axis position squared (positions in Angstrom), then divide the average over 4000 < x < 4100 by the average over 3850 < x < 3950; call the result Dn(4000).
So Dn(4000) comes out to 1.27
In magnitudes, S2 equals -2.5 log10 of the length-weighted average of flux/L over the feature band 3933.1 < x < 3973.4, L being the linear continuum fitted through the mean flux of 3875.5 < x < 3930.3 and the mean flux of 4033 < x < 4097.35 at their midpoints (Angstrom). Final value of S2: 0.15 mag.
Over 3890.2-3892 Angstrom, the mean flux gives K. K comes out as 3.31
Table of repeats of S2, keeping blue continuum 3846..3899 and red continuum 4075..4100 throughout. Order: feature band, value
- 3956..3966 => 0.16 mag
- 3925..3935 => 0.14 mag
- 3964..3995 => 0.09 mag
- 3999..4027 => -0.16 mag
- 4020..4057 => -0.12 mag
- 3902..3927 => -0.11 mag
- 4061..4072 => -0.02 mag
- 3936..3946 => 0.05 mag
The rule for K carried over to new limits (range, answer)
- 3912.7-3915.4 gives 5.27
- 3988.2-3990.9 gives 5.04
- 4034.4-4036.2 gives 5.43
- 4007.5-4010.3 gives 5.64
